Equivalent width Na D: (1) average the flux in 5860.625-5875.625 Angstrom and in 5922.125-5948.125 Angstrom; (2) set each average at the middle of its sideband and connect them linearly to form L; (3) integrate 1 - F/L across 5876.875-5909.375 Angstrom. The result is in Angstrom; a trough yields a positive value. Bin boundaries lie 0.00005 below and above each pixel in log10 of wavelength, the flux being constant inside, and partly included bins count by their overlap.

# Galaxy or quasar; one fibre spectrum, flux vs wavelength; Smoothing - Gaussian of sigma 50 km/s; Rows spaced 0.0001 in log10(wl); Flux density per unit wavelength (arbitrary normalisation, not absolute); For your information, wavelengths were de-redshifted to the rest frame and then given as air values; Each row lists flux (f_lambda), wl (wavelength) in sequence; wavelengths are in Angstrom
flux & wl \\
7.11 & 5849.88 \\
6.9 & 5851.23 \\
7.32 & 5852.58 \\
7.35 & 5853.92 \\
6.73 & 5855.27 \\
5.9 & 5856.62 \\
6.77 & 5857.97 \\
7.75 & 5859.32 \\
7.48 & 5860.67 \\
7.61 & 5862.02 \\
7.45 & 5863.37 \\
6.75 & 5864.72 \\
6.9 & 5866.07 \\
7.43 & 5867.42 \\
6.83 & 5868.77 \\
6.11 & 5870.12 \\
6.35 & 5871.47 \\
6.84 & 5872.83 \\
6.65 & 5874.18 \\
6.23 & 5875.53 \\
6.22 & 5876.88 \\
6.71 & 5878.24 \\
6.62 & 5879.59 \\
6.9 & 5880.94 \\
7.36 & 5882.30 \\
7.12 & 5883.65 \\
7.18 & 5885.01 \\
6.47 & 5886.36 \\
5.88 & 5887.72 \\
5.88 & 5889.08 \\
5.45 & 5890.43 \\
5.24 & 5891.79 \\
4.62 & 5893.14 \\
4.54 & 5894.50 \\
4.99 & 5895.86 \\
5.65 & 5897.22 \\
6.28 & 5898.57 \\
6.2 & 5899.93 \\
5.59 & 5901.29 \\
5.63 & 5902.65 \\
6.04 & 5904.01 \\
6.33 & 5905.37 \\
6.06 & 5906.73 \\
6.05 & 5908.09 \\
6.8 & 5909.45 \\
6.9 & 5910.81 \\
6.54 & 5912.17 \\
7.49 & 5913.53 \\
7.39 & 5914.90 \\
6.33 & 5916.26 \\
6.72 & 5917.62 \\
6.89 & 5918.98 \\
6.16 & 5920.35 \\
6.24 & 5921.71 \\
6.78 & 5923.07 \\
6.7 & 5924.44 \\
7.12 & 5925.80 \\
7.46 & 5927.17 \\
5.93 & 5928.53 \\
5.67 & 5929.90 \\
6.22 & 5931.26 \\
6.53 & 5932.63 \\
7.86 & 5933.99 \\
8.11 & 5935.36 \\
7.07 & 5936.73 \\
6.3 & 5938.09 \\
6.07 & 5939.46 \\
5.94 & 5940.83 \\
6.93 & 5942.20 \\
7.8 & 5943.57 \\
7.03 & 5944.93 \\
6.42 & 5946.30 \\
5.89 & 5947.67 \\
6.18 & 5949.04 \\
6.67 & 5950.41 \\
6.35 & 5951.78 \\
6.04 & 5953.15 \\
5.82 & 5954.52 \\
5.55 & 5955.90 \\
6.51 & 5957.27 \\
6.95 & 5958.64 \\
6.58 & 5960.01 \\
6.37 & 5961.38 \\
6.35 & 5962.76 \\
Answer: 3.7 Angstrom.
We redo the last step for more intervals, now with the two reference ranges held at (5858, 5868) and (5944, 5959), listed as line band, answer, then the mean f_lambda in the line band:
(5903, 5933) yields 0.6 Angstrom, 6.55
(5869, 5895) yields 3.1 Angstrom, 6.25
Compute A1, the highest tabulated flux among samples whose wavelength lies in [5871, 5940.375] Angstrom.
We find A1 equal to 8.11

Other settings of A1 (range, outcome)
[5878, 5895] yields 7.36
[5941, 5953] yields 7.8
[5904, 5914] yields 7.49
